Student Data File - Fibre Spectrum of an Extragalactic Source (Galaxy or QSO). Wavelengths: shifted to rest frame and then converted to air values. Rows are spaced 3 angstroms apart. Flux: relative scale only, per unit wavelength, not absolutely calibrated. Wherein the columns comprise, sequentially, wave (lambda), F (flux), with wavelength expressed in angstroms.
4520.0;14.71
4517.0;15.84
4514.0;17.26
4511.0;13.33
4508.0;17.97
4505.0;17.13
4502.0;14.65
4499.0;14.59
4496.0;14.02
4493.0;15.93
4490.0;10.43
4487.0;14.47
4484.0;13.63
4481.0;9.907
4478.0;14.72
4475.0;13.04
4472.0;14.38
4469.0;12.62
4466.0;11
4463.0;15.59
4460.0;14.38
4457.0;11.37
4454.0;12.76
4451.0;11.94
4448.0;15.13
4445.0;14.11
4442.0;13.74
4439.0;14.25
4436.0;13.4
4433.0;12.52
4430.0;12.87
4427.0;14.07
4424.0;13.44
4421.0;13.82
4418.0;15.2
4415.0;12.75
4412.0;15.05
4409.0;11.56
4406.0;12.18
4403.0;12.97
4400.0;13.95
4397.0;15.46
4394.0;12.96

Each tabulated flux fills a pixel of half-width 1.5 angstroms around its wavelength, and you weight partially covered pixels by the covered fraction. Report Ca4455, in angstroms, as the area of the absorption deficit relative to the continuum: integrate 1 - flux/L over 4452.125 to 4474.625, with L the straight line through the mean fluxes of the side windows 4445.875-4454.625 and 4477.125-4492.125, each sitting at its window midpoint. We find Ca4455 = -0.03 angstroms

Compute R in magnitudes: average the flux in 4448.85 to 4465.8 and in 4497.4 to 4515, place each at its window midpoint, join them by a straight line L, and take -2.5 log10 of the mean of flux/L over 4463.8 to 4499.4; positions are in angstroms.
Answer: 0.09 mag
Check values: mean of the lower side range 13.1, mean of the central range 13.2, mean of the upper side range 15.8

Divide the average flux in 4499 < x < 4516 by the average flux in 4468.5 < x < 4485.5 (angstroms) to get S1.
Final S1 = 1.2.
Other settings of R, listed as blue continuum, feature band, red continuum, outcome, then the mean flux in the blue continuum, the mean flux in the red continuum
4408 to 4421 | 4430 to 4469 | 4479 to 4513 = 0.05 mag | 13.7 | 14.2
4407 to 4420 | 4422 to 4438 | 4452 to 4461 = 0.00 mag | 13.6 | 12.7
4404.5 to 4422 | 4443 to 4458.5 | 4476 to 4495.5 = 0.02 mag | 13.4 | 13.2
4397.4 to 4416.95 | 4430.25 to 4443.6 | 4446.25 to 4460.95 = -0.02 mag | 13.3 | 13.1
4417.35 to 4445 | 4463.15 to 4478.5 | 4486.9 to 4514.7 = 0.09 mag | 13.7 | 14.9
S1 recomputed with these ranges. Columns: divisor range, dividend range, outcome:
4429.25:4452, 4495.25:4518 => 1.15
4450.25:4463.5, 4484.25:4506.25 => 1.10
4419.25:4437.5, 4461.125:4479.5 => 1.01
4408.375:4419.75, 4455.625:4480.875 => 0.96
